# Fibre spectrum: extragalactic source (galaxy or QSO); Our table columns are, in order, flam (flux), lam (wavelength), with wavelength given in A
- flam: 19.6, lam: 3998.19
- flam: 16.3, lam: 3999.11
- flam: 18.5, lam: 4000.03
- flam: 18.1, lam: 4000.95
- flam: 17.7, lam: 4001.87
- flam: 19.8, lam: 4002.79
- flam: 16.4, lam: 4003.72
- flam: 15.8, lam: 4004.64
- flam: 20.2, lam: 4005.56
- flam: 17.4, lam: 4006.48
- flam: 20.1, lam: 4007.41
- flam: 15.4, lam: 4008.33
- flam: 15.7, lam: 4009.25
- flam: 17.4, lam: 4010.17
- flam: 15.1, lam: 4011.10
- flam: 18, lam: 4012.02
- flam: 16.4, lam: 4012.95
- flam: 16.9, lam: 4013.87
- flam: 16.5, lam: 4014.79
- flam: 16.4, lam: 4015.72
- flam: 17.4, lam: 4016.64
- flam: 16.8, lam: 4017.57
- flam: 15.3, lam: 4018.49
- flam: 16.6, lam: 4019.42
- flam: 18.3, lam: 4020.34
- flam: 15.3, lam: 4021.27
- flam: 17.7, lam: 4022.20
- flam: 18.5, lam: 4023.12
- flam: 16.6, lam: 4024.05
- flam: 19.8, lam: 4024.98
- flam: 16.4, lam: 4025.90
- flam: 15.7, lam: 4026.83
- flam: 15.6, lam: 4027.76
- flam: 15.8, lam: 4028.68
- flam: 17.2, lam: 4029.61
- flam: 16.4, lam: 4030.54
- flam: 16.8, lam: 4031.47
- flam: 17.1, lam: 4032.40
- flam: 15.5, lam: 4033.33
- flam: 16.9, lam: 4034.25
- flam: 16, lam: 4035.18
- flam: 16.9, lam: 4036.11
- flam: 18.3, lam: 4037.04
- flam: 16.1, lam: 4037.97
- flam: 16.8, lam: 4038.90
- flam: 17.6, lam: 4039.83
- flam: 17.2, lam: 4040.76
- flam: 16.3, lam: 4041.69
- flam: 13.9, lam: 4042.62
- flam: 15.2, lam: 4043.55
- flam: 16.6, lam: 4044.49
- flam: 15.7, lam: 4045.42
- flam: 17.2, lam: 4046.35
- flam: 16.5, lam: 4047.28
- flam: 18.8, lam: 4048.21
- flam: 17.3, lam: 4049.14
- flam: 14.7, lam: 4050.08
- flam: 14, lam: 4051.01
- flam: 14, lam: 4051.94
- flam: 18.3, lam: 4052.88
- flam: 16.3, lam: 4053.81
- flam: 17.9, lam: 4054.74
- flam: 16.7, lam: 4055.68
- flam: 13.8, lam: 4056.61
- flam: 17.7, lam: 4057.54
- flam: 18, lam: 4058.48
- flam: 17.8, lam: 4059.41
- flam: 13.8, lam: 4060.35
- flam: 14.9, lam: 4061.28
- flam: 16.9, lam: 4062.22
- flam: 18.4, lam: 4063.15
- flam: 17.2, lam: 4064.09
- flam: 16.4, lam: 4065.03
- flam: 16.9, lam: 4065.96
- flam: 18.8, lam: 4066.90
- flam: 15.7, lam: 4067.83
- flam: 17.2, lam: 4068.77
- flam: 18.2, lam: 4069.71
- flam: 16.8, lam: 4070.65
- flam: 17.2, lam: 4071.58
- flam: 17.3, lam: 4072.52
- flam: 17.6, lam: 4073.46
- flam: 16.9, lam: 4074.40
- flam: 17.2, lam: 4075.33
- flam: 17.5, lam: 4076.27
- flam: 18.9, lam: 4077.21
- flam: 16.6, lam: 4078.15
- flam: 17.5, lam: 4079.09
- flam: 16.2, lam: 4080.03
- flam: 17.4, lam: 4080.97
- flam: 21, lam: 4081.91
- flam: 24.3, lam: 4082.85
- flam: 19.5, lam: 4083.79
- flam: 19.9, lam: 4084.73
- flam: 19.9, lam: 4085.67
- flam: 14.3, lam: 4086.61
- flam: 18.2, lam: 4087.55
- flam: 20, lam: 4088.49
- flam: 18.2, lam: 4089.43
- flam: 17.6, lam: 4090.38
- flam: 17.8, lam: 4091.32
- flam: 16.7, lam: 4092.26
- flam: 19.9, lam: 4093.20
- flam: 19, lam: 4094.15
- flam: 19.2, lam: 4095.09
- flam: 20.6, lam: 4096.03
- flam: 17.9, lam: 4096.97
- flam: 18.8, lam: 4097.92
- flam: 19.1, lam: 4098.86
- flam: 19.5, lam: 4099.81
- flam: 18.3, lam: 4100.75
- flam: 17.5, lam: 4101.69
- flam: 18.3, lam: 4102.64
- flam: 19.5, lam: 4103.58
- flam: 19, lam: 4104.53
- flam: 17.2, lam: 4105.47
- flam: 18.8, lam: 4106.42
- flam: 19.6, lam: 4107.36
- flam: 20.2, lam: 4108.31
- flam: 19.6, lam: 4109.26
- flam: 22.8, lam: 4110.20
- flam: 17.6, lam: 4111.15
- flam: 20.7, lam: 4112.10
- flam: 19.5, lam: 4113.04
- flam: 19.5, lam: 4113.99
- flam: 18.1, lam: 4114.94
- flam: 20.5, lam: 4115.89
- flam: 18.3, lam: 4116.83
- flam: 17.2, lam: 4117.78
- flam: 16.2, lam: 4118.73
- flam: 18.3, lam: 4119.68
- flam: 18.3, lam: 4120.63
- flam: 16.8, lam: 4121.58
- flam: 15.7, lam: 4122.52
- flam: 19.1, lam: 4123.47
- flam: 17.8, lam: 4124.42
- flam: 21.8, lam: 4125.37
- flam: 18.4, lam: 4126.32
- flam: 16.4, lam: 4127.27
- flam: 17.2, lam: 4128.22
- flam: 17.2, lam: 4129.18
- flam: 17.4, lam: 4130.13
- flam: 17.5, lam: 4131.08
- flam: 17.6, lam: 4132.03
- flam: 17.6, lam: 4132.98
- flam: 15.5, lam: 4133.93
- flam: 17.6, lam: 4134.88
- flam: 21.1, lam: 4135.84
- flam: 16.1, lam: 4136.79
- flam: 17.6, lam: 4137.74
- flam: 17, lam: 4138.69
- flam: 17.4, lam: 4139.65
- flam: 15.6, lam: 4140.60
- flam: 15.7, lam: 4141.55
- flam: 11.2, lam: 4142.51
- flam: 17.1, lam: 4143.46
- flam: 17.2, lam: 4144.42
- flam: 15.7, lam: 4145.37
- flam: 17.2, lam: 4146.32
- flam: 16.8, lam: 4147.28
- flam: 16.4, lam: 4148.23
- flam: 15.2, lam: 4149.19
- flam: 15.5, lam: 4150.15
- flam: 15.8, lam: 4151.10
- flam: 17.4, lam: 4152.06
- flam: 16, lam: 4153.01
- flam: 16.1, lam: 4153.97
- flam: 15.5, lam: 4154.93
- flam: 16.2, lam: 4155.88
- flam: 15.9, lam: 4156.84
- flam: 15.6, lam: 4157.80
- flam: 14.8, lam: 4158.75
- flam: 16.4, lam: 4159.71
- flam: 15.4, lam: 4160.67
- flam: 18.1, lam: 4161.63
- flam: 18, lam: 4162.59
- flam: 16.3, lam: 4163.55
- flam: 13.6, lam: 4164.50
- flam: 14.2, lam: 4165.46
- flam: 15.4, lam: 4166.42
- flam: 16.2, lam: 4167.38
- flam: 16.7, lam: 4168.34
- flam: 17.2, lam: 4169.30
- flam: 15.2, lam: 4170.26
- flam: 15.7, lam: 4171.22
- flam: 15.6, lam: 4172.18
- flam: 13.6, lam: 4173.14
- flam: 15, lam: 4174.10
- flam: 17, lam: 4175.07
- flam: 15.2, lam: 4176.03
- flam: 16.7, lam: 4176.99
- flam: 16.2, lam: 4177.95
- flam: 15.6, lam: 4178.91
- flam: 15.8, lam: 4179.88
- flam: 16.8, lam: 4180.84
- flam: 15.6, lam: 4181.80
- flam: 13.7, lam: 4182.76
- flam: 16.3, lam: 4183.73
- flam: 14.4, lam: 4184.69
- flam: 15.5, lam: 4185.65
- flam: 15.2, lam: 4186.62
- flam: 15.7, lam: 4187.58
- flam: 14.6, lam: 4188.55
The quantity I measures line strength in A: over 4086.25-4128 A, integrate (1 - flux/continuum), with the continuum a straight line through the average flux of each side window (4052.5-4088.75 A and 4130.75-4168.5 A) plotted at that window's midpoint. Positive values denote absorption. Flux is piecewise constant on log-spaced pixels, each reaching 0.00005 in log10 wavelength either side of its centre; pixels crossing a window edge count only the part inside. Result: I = -3.98 A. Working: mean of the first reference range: 17.6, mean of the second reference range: 16.3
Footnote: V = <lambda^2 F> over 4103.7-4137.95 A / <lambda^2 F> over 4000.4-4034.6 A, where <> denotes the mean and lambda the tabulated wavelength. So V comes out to 1.1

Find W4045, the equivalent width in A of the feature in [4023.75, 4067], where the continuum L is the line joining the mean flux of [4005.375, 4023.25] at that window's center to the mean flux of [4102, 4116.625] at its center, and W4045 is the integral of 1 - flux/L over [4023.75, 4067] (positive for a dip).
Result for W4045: 3.0 A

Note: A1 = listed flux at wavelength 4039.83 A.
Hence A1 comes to 17.6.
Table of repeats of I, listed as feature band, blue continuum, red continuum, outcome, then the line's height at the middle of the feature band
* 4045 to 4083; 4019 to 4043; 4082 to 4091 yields 2.38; 18.2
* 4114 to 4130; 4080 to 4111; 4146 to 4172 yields -0.22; 17.7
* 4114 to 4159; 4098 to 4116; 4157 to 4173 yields 1.33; 17.5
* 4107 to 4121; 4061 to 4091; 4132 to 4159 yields -1.69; 17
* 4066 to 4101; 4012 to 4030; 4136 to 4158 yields -3.75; 16.5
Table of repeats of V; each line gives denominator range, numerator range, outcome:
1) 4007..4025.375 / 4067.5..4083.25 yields 1.08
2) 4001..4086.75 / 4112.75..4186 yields 1.02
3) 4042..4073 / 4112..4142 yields 1.11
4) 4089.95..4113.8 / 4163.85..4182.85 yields 0.85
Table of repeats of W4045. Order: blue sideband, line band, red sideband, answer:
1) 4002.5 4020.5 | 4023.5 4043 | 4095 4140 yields 0.8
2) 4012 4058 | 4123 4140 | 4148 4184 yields -1.9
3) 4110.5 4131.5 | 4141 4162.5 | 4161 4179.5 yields 0.9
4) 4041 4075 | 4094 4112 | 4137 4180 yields -3.1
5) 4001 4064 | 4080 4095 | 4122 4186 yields -2.1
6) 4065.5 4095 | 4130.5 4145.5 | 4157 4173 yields -0.2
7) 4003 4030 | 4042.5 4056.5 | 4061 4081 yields 0.7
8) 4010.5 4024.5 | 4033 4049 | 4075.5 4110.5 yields 0.8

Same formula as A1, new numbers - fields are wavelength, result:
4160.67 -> 15.4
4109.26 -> 19.6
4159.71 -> 16.4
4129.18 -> 17.2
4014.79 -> 16.5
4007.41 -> 20.1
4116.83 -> 18.3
